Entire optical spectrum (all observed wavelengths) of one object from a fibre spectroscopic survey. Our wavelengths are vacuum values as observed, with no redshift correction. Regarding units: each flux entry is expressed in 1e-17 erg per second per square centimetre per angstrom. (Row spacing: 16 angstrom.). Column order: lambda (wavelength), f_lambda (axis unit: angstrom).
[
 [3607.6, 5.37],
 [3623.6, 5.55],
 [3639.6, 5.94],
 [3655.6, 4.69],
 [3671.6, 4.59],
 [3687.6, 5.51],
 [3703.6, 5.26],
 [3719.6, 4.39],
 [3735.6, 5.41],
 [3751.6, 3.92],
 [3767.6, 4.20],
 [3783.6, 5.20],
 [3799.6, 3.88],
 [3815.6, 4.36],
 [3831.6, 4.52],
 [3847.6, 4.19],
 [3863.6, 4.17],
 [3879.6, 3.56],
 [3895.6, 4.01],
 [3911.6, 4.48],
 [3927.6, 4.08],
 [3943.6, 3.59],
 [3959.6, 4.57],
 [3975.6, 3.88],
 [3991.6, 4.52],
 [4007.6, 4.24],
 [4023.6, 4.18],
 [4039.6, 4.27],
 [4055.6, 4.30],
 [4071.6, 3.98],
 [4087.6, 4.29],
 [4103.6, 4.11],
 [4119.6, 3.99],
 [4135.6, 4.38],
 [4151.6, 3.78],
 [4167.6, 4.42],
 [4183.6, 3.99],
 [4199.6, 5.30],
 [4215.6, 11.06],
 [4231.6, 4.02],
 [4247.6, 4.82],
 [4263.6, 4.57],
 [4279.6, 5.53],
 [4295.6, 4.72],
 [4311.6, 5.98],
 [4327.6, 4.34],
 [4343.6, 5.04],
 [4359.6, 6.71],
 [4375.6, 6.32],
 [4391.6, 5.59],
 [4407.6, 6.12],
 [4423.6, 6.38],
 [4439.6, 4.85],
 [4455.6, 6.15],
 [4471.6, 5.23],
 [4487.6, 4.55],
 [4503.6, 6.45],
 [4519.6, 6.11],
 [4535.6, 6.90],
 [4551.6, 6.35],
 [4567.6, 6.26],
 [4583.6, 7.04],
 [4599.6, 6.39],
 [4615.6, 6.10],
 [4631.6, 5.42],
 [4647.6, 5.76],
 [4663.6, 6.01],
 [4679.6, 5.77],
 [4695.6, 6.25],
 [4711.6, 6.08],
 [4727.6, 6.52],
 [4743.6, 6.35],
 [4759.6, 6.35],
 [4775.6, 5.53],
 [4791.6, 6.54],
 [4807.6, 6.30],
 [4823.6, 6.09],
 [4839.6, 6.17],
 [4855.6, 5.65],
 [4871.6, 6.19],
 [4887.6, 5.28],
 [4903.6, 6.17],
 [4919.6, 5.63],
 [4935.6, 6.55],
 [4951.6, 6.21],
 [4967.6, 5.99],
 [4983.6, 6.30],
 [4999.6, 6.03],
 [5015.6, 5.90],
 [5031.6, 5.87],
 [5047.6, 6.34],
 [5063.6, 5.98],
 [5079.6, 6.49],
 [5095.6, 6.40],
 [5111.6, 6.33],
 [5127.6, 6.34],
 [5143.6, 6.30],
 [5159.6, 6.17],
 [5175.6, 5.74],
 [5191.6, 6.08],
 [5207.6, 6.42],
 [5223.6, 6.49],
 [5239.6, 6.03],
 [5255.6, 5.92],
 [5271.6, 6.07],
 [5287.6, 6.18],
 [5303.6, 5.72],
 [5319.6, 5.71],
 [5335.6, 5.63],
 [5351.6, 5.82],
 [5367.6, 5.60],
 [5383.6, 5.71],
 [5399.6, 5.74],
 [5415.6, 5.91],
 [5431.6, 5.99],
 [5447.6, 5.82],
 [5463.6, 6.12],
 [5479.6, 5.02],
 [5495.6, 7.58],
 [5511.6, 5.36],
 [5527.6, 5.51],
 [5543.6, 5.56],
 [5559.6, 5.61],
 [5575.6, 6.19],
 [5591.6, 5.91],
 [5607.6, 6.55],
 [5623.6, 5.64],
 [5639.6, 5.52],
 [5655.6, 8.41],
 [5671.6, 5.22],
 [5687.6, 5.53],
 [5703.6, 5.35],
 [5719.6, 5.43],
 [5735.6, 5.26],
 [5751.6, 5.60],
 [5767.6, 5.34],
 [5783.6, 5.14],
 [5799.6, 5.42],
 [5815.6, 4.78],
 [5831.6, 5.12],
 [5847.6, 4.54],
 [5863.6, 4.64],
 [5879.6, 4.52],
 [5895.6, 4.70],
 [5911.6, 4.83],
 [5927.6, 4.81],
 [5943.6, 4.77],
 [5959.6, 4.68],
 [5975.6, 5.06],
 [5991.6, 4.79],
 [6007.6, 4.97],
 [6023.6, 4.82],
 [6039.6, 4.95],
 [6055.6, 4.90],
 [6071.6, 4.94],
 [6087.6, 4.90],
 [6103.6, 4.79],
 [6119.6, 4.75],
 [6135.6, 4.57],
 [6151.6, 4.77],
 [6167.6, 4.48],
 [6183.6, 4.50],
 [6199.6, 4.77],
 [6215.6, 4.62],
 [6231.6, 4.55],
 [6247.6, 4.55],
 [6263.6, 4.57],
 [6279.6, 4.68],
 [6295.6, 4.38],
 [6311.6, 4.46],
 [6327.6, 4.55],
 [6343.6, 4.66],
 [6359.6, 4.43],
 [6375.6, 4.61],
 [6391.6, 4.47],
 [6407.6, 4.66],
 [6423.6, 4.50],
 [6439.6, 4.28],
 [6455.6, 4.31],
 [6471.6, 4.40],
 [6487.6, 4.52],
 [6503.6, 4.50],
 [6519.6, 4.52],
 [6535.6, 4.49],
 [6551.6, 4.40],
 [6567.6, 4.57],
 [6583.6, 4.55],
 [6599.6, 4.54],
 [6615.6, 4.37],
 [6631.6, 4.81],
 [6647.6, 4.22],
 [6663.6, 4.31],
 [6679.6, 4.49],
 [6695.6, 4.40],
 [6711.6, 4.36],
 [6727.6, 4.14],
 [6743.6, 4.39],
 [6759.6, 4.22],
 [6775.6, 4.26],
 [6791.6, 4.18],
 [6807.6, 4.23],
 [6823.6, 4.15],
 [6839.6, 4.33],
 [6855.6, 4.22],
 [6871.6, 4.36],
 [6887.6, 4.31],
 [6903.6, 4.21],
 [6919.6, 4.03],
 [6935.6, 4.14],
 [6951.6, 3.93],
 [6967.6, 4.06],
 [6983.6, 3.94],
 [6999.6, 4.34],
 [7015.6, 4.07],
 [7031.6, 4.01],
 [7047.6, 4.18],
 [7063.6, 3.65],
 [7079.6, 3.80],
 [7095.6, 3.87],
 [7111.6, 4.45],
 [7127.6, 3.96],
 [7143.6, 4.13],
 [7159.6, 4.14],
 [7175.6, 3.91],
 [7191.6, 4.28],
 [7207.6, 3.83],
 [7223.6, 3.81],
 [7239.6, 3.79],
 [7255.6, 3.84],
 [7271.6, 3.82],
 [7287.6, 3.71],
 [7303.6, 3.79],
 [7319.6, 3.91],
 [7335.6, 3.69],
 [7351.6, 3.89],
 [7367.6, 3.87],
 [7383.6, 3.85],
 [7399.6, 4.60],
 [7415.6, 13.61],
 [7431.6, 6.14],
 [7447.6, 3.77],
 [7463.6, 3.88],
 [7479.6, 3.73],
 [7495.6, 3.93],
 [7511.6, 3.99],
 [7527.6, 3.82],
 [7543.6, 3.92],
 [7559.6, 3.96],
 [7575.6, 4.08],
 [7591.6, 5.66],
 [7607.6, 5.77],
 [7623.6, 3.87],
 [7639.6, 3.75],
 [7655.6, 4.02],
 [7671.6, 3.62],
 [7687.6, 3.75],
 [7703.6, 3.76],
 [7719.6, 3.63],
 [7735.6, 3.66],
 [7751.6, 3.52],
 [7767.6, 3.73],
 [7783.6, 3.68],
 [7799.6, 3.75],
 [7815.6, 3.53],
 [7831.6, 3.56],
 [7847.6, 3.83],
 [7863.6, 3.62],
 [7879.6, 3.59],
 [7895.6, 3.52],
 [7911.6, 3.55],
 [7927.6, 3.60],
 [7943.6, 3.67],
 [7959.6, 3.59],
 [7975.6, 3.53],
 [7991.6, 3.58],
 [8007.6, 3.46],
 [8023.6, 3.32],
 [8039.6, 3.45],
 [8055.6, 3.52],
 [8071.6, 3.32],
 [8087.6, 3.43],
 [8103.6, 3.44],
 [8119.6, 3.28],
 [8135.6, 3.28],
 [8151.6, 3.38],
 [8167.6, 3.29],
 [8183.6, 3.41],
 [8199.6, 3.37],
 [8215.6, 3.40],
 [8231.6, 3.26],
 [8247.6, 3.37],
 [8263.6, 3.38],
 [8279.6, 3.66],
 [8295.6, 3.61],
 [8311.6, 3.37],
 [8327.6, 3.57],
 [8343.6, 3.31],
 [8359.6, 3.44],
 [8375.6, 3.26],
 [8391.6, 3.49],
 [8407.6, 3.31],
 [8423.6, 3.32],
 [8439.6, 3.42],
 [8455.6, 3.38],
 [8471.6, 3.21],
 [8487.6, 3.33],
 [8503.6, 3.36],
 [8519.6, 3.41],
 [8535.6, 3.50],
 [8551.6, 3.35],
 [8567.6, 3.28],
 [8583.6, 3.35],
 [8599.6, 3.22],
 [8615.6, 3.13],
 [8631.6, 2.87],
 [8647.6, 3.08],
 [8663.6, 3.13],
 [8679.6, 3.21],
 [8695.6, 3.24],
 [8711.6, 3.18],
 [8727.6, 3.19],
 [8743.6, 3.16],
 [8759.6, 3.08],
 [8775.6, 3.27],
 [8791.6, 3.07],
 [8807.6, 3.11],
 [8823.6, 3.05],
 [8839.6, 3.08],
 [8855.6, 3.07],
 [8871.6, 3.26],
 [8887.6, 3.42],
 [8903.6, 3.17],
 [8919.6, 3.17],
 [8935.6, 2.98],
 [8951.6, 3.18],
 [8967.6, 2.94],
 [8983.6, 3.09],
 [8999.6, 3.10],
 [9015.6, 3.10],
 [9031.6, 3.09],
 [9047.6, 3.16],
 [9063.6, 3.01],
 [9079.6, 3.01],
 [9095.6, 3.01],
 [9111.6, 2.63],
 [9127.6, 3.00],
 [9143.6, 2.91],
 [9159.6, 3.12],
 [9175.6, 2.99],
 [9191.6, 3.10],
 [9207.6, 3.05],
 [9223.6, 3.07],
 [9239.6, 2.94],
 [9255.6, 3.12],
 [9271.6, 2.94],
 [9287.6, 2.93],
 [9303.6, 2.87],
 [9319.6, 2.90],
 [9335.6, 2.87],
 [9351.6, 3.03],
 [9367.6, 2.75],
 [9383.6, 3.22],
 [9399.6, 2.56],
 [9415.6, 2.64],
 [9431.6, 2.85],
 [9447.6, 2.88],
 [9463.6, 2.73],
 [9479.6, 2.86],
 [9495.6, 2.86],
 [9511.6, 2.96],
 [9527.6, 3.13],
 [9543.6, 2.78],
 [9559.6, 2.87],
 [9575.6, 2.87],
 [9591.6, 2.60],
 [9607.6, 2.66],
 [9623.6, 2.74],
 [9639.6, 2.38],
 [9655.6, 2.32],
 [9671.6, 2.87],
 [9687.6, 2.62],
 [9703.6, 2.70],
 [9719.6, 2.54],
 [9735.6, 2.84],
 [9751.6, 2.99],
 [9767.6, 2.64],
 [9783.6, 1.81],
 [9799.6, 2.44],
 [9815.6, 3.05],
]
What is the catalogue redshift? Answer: 0.129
